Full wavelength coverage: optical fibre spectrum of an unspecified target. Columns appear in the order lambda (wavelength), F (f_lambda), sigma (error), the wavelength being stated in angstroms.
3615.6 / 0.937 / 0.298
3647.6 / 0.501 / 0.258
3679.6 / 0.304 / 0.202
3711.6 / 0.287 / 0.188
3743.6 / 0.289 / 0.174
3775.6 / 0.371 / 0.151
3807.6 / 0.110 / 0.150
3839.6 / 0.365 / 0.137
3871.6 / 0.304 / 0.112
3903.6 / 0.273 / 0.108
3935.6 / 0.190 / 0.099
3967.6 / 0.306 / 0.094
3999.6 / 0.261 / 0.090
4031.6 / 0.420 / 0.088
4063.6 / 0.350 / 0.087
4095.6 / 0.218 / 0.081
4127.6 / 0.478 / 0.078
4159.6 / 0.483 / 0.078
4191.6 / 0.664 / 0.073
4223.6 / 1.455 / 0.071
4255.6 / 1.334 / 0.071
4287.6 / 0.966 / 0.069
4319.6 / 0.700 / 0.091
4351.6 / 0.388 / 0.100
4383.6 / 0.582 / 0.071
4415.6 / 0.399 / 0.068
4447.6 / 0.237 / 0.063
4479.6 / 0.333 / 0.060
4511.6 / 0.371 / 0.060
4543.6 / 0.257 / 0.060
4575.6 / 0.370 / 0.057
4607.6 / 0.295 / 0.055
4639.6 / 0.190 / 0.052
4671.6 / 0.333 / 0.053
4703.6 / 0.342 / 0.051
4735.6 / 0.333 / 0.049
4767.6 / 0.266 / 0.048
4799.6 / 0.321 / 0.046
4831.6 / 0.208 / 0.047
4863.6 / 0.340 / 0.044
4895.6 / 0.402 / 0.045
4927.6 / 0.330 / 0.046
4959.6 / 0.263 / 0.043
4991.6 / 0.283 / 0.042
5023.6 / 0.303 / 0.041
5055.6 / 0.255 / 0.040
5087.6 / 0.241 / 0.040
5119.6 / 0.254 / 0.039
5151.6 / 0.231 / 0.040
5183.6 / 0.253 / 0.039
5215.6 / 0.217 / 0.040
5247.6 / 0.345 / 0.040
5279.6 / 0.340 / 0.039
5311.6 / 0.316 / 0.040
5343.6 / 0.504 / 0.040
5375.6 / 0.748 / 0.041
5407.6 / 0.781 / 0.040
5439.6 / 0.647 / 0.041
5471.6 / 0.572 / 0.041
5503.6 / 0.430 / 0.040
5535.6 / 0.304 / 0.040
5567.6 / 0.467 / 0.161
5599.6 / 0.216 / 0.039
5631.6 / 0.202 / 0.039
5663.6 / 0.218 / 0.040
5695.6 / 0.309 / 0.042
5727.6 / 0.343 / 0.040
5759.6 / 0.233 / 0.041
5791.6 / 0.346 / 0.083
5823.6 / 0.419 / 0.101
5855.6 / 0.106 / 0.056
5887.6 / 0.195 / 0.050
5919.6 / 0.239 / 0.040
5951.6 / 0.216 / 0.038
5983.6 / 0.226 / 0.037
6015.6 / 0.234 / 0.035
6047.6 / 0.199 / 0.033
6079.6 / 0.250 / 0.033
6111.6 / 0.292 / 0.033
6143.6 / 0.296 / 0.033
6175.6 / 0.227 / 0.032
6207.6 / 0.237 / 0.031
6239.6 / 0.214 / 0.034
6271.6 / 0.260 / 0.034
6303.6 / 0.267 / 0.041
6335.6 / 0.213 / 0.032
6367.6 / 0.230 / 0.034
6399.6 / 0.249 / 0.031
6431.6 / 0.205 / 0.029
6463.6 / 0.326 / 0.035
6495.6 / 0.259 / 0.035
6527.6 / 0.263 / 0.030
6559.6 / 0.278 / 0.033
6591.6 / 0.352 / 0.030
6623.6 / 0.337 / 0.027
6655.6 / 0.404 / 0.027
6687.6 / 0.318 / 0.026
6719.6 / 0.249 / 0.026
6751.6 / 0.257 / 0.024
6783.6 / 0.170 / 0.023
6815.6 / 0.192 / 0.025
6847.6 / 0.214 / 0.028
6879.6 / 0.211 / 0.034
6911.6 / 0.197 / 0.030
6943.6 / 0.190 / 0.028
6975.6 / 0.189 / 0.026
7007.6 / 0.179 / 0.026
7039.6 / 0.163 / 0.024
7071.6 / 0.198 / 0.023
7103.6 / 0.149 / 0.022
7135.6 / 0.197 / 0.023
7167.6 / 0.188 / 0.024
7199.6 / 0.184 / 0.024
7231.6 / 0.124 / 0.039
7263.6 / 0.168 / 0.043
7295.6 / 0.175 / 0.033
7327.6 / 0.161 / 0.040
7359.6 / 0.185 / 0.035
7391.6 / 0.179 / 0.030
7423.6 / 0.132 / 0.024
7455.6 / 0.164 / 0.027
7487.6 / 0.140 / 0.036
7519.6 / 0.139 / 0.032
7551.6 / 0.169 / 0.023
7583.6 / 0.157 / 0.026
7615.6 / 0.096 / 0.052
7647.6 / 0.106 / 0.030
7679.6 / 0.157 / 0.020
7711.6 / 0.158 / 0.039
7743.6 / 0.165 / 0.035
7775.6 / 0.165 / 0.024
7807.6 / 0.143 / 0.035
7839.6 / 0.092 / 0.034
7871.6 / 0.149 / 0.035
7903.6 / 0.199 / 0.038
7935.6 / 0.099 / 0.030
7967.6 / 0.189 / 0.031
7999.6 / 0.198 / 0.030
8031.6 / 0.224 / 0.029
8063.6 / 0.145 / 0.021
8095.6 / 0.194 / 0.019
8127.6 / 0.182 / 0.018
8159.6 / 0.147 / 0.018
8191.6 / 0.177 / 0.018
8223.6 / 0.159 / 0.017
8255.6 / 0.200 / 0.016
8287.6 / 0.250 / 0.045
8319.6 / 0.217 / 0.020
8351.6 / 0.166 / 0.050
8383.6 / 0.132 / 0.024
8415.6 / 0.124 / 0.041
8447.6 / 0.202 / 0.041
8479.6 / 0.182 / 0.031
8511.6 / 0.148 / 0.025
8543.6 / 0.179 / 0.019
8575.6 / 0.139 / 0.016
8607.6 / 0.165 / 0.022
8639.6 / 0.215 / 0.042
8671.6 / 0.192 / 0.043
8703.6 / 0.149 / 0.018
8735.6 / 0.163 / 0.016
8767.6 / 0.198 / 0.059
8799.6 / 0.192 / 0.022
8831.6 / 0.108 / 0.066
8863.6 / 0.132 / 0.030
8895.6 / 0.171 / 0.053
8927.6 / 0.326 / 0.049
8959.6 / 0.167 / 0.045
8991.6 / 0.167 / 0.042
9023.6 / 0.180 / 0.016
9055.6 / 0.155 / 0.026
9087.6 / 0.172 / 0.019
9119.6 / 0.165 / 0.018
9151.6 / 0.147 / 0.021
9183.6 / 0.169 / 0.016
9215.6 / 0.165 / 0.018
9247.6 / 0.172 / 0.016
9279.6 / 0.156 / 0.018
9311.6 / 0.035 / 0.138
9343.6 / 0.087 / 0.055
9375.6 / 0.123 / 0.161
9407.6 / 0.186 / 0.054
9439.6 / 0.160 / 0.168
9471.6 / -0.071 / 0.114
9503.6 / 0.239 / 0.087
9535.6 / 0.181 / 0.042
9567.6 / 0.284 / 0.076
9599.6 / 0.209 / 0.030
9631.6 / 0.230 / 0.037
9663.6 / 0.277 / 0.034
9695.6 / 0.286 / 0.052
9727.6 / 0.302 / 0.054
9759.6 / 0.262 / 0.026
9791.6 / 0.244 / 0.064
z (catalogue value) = 2.483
